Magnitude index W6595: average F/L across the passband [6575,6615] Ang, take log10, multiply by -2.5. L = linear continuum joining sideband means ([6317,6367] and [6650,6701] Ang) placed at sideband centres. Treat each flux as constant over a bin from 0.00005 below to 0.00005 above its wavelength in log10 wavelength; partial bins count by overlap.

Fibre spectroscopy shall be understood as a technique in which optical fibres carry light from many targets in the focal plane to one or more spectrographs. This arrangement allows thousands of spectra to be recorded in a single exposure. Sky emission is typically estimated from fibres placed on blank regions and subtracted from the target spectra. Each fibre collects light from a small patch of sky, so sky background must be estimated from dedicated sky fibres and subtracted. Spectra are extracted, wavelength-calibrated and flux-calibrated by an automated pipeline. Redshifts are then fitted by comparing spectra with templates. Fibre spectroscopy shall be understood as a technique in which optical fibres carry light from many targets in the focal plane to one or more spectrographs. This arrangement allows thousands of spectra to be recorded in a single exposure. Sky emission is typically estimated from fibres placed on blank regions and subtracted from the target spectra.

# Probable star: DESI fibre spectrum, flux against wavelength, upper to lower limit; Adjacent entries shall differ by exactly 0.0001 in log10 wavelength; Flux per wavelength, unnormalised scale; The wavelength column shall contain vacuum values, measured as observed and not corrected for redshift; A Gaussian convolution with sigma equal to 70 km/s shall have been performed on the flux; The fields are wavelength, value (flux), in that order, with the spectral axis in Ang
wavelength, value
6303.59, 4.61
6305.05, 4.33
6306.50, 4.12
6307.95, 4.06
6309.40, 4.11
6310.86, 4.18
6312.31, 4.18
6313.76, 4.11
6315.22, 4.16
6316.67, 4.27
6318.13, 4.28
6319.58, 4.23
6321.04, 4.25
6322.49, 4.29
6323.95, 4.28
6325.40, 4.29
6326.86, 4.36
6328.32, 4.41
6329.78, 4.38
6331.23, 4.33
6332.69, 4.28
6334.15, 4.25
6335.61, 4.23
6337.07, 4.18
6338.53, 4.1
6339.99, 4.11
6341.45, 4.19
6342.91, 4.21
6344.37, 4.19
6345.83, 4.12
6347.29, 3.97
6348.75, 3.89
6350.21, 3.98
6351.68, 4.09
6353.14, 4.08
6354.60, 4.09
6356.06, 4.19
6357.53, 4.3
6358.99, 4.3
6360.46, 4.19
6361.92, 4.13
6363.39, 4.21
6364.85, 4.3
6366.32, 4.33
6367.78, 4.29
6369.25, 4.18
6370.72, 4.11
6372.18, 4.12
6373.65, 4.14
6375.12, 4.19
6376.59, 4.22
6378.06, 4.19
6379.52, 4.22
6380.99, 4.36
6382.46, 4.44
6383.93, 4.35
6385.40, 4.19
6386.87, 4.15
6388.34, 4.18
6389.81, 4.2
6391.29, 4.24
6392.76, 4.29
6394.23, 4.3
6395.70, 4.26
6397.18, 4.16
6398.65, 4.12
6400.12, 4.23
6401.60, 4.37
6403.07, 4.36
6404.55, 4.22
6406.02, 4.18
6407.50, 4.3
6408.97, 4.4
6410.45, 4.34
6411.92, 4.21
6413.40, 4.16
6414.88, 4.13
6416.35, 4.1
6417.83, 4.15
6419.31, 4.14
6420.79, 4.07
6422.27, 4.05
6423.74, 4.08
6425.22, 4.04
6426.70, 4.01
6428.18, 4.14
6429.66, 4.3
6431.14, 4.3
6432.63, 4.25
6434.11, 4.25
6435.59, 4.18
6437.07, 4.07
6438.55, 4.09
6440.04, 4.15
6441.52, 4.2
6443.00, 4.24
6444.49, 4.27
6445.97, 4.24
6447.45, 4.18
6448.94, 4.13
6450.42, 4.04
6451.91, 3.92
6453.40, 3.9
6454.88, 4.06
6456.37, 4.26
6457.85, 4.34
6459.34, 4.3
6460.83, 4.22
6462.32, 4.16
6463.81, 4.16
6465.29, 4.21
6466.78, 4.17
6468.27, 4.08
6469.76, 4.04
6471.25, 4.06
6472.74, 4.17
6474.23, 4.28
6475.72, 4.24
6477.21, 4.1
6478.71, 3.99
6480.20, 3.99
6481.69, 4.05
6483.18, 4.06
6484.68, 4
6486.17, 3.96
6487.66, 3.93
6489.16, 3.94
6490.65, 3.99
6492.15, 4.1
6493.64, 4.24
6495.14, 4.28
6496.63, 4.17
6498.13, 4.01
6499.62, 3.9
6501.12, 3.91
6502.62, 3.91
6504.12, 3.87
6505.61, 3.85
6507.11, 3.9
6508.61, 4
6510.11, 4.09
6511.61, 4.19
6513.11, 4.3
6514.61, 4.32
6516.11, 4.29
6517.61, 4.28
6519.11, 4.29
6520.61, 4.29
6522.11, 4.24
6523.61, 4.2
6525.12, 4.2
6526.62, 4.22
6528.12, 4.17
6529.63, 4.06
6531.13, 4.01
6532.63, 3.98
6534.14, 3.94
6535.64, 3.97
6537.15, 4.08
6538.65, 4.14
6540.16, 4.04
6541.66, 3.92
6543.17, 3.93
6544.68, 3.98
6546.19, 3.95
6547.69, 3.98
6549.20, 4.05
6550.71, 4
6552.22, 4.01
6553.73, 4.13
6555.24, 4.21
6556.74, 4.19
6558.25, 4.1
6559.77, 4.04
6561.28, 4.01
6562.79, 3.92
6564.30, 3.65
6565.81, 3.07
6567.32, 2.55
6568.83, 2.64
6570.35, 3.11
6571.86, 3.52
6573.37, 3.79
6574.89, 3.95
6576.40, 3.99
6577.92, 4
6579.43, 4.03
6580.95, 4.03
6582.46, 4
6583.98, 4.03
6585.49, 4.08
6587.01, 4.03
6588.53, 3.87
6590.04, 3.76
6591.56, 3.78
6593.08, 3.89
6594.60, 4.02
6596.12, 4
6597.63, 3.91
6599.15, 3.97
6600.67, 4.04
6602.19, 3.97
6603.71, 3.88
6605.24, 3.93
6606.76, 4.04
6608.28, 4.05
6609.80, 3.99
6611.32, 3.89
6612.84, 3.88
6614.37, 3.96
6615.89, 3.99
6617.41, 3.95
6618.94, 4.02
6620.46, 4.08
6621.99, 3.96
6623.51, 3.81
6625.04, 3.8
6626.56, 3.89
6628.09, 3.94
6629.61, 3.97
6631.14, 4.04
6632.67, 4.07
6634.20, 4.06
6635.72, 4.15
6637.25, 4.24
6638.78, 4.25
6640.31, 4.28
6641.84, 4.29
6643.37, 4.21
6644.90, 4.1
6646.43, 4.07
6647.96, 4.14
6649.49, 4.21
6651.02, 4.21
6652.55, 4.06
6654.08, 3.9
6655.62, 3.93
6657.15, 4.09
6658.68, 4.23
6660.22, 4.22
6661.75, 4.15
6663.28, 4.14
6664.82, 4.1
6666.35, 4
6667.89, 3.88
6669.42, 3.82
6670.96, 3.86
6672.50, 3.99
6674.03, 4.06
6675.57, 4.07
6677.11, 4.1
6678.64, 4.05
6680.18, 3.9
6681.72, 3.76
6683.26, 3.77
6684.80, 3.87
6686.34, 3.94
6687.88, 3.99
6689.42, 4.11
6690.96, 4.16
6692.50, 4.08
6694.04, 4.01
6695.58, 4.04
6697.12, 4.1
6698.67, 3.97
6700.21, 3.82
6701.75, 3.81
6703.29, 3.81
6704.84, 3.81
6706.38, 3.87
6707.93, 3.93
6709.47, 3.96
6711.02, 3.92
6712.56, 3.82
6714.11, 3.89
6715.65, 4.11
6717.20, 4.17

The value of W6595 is 0.03 mag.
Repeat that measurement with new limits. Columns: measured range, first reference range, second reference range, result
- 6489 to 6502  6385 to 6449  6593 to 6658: 0.02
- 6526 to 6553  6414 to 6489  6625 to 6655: 0.02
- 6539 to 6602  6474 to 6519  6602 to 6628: 0.04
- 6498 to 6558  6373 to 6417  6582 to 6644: 0.00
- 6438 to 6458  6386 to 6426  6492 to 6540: 0.01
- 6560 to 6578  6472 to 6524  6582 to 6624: 0.14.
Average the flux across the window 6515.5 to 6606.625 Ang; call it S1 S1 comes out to 3.94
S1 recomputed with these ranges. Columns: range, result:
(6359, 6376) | 4.2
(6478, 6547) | 4.07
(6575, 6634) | 3.96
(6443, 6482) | 4.14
